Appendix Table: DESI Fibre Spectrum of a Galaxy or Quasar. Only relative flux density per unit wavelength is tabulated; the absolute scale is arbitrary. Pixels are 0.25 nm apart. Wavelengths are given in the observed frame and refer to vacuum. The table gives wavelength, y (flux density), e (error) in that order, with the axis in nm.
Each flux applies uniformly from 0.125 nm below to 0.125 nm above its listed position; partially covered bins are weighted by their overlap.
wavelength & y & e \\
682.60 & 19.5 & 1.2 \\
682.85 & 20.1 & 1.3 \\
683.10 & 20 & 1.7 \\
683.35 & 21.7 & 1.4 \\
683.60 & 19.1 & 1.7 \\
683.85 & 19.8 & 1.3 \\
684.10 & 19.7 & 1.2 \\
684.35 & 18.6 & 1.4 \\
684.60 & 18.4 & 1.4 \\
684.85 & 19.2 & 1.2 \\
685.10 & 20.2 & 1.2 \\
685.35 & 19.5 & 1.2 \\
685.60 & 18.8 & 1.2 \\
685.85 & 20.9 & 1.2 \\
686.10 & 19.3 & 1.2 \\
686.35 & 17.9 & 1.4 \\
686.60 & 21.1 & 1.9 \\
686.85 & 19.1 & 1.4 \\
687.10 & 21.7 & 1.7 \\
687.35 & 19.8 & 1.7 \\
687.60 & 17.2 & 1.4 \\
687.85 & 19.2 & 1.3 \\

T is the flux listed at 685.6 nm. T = 18.8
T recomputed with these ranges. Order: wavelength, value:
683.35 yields 21.7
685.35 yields 19.5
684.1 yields 19.7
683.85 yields 19.8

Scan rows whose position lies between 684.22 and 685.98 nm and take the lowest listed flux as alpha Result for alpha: 18.4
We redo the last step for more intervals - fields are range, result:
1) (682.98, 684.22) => 19.1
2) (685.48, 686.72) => 17.9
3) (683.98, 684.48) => 18.6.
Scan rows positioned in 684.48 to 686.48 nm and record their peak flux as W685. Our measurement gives 20.9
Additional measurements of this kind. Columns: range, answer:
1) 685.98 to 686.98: 21.1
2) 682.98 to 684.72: 21.7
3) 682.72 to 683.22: 20.1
